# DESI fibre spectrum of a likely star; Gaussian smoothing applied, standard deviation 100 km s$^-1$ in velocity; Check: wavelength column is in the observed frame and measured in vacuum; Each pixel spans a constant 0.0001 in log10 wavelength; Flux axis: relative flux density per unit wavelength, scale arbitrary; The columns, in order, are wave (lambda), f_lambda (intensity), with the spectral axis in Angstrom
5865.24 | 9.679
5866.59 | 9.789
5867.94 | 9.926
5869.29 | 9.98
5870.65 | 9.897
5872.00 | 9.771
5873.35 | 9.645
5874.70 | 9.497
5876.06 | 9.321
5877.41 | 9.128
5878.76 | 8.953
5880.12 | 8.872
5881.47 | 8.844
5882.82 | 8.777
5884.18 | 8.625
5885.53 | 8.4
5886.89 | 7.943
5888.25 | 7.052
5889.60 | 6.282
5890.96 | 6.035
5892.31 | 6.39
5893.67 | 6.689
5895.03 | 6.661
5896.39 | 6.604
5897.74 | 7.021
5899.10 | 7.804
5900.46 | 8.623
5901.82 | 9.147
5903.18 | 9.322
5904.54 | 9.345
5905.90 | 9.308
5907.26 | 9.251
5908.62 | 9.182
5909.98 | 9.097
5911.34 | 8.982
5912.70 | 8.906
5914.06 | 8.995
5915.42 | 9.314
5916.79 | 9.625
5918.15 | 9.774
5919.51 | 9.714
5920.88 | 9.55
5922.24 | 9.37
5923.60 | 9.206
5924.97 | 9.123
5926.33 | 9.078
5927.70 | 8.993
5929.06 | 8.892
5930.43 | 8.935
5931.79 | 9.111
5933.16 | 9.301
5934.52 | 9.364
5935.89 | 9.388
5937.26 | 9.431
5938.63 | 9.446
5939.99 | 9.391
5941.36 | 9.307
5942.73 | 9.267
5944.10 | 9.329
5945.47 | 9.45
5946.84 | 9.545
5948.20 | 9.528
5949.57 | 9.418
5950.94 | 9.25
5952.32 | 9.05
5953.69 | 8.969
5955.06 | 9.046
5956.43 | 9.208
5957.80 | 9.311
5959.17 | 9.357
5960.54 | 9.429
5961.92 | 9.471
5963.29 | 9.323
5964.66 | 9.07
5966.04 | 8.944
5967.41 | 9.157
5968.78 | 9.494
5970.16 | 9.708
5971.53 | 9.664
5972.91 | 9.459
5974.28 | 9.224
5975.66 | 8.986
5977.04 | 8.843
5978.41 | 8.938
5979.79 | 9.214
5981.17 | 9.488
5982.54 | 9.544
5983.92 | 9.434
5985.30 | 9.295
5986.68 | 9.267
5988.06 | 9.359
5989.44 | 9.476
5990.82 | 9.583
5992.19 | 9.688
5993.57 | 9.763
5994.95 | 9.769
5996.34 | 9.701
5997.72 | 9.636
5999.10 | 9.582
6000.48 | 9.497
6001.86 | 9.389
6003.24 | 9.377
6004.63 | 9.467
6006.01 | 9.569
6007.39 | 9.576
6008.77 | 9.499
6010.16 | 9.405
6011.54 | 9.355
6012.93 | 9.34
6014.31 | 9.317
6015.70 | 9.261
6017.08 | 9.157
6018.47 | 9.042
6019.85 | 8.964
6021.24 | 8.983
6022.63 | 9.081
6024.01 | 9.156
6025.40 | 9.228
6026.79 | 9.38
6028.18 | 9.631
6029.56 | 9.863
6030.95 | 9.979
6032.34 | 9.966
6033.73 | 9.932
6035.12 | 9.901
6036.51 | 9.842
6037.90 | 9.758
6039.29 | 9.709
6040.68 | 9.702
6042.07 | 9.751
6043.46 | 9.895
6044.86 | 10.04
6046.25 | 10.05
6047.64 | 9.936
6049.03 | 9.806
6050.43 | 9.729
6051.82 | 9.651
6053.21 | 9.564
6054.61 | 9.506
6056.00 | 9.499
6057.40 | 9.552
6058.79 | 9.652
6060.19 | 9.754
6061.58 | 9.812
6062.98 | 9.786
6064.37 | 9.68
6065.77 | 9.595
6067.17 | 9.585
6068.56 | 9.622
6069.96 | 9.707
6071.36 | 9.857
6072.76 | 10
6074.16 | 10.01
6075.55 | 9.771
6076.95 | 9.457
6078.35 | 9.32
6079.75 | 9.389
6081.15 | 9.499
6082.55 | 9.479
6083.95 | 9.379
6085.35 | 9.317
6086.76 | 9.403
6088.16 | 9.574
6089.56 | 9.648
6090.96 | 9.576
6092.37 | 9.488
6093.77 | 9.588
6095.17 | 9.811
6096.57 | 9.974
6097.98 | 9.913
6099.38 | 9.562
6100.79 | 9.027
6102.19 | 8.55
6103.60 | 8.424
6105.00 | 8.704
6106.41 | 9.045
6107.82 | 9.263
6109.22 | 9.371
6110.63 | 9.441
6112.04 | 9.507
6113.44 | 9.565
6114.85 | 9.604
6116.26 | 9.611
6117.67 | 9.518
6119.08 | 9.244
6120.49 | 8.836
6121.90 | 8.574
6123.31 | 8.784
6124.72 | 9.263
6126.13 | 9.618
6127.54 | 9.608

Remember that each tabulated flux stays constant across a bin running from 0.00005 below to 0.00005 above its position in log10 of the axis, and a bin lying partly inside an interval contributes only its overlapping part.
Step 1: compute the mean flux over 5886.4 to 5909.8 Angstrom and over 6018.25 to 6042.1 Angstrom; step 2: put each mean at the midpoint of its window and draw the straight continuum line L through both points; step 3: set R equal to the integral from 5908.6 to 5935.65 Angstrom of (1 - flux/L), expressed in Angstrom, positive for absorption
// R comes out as -3.6 Angstrom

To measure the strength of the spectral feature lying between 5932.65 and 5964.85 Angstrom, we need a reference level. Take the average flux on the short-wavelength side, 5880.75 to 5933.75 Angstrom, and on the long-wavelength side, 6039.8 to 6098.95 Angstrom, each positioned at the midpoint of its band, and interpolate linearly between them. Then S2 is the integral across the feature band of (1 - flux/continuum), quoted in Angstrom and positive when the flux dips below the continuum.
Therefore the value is -1.8 Angstrom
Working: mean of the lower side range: 8.55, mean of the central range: 9.32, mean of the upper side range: 9.67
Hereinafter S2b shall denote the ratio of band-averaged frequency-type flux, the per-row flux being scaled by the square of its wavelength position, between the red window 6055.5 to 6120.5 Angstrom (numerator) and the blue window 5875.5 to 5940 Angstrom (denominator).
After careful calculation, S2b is 1.16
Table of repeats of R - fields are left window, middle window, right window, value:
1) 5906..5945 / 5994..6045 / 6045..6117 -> -0.5 Angstrom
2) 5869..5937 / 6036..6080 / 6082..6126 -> -2.5 Angstrom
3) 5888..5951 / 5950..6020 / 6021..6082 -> -0.9 Angstrom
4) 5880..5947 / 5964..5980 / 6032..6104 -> -0.3 Angstrom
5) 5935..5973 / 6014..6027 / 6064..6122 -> 0.3 Angstrom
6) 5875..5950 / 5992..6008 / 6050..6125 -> -0.8 Angstrom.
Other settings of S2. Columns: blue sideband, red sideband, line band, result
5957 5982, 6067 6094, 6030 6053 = -0.9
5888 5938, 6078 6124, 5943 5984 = -2.2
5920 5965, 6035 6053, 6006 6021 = 0.6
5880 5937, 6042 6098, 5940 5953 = -0.7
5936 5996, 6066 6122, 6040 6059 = -0.7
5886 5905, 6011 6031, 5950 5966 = -1.6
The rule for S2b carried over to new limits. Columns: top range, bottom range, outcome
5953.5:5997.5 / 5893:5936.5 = 1.08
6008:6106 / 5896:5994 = 1.08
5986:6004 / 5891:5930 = 1.13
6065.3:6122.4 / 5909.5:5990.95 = 1.07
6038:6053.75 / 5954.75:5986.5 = 1.08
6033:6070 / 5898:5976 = 1.10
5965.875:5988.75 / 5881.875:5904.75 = 1.25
